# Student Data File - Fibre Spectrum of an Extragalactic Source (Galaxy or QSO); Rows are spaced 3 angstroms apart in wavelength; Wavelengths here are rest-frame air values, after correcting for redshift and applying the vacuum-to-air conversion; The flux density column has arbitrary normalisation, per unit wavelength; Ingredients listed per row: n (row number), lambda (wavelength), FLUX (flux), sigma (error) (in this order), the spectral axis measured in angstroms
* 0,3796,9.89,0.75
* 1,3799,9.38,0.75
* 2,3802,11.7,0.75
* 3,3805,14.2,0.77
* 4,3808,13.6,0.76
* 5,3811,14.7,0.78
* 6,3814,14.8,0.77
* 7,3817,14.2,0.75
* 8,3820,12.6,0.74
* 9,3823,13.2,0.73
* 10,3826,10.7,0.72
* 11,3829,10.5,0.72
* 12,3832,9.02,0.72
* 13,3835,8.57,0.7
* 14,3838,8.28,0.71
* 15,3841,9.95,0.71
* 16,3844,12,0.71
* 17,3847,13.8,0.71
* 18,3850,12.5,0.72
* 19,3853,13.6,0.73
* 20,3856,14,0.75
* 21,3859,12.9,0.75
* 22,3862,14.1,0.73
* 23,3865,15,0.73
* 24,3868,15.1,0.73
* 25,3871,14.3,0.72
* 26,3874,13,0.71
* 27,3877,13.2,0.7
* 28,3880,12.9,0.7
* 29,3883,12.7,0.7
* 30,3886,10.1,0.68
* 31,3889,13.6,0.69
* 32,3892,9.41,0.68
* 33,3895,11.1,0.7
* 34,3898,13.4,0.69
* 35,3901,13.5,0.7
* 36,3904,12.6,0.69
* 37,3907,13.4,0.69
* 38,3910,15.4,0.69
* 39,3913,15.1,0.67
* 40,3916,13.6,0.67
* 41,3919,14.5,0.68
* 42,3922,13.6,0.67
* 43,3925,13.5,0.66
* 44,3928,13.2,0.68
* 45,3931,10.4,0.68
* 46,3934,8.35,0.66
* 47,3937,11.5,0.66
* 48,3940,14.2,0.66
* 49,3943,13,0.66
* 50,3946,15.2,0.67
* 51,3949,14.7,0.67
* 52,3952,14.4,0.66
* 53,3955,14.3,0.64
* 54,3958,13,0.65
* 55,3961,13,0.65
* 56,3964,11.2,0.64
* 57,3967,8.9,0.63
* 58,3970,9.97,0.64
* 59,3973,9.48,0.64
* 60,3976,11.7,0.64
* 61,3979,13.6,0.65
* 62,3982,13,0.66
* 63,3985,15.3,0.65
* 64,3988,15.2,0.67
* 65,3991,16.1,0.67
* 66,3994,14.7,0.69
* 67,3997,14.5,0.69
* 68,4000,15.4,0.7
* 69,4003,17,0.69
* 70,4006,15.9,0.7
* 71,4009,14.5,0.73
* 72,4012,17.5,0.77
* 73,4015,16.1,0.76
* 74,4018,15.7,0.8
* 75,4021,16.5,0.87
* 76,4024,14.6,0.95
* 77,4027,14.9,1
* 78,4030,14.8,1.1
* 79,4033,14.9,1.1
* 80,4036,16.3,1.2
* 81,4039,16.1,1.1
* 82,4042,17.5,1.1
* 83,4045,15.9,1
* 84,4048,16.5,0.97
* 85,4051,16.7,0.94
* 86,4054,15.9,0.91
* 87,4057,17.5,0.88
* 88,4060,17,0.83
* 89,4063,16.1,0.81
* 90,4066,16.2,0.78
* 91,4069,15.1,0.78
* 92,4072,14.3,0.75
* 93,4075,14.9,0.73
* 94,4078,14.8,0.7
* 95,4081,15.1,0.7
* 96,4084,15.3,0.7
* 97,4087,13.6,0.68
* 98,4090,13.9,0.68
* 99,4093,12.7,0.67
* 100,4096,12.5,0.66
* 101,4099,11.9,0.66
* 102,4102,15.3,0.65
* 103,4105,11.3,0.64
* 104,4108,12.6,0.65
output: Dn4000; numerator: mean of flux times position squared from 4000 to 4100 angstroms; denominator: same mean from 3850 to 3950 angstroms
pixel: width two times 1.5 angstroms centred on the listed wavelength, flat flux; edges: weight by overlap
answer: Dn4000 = 1.26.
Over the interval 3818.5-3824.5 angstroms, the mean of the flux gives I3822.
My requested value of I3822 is 12.9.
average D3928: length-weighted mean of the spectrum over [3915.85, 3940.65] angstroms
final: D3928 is 12.4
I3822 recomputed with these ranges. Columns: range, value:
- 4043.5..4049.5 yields 16.2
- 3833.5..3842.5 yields 8.93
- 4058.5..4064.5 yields 16.6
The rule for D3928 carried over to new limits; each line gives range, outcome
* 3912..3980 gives 12.6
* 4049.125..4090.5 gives 15.5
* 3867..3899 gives 12.6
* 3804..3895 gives 12.5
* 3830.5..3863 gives 11.7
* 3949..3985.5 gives 12.3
